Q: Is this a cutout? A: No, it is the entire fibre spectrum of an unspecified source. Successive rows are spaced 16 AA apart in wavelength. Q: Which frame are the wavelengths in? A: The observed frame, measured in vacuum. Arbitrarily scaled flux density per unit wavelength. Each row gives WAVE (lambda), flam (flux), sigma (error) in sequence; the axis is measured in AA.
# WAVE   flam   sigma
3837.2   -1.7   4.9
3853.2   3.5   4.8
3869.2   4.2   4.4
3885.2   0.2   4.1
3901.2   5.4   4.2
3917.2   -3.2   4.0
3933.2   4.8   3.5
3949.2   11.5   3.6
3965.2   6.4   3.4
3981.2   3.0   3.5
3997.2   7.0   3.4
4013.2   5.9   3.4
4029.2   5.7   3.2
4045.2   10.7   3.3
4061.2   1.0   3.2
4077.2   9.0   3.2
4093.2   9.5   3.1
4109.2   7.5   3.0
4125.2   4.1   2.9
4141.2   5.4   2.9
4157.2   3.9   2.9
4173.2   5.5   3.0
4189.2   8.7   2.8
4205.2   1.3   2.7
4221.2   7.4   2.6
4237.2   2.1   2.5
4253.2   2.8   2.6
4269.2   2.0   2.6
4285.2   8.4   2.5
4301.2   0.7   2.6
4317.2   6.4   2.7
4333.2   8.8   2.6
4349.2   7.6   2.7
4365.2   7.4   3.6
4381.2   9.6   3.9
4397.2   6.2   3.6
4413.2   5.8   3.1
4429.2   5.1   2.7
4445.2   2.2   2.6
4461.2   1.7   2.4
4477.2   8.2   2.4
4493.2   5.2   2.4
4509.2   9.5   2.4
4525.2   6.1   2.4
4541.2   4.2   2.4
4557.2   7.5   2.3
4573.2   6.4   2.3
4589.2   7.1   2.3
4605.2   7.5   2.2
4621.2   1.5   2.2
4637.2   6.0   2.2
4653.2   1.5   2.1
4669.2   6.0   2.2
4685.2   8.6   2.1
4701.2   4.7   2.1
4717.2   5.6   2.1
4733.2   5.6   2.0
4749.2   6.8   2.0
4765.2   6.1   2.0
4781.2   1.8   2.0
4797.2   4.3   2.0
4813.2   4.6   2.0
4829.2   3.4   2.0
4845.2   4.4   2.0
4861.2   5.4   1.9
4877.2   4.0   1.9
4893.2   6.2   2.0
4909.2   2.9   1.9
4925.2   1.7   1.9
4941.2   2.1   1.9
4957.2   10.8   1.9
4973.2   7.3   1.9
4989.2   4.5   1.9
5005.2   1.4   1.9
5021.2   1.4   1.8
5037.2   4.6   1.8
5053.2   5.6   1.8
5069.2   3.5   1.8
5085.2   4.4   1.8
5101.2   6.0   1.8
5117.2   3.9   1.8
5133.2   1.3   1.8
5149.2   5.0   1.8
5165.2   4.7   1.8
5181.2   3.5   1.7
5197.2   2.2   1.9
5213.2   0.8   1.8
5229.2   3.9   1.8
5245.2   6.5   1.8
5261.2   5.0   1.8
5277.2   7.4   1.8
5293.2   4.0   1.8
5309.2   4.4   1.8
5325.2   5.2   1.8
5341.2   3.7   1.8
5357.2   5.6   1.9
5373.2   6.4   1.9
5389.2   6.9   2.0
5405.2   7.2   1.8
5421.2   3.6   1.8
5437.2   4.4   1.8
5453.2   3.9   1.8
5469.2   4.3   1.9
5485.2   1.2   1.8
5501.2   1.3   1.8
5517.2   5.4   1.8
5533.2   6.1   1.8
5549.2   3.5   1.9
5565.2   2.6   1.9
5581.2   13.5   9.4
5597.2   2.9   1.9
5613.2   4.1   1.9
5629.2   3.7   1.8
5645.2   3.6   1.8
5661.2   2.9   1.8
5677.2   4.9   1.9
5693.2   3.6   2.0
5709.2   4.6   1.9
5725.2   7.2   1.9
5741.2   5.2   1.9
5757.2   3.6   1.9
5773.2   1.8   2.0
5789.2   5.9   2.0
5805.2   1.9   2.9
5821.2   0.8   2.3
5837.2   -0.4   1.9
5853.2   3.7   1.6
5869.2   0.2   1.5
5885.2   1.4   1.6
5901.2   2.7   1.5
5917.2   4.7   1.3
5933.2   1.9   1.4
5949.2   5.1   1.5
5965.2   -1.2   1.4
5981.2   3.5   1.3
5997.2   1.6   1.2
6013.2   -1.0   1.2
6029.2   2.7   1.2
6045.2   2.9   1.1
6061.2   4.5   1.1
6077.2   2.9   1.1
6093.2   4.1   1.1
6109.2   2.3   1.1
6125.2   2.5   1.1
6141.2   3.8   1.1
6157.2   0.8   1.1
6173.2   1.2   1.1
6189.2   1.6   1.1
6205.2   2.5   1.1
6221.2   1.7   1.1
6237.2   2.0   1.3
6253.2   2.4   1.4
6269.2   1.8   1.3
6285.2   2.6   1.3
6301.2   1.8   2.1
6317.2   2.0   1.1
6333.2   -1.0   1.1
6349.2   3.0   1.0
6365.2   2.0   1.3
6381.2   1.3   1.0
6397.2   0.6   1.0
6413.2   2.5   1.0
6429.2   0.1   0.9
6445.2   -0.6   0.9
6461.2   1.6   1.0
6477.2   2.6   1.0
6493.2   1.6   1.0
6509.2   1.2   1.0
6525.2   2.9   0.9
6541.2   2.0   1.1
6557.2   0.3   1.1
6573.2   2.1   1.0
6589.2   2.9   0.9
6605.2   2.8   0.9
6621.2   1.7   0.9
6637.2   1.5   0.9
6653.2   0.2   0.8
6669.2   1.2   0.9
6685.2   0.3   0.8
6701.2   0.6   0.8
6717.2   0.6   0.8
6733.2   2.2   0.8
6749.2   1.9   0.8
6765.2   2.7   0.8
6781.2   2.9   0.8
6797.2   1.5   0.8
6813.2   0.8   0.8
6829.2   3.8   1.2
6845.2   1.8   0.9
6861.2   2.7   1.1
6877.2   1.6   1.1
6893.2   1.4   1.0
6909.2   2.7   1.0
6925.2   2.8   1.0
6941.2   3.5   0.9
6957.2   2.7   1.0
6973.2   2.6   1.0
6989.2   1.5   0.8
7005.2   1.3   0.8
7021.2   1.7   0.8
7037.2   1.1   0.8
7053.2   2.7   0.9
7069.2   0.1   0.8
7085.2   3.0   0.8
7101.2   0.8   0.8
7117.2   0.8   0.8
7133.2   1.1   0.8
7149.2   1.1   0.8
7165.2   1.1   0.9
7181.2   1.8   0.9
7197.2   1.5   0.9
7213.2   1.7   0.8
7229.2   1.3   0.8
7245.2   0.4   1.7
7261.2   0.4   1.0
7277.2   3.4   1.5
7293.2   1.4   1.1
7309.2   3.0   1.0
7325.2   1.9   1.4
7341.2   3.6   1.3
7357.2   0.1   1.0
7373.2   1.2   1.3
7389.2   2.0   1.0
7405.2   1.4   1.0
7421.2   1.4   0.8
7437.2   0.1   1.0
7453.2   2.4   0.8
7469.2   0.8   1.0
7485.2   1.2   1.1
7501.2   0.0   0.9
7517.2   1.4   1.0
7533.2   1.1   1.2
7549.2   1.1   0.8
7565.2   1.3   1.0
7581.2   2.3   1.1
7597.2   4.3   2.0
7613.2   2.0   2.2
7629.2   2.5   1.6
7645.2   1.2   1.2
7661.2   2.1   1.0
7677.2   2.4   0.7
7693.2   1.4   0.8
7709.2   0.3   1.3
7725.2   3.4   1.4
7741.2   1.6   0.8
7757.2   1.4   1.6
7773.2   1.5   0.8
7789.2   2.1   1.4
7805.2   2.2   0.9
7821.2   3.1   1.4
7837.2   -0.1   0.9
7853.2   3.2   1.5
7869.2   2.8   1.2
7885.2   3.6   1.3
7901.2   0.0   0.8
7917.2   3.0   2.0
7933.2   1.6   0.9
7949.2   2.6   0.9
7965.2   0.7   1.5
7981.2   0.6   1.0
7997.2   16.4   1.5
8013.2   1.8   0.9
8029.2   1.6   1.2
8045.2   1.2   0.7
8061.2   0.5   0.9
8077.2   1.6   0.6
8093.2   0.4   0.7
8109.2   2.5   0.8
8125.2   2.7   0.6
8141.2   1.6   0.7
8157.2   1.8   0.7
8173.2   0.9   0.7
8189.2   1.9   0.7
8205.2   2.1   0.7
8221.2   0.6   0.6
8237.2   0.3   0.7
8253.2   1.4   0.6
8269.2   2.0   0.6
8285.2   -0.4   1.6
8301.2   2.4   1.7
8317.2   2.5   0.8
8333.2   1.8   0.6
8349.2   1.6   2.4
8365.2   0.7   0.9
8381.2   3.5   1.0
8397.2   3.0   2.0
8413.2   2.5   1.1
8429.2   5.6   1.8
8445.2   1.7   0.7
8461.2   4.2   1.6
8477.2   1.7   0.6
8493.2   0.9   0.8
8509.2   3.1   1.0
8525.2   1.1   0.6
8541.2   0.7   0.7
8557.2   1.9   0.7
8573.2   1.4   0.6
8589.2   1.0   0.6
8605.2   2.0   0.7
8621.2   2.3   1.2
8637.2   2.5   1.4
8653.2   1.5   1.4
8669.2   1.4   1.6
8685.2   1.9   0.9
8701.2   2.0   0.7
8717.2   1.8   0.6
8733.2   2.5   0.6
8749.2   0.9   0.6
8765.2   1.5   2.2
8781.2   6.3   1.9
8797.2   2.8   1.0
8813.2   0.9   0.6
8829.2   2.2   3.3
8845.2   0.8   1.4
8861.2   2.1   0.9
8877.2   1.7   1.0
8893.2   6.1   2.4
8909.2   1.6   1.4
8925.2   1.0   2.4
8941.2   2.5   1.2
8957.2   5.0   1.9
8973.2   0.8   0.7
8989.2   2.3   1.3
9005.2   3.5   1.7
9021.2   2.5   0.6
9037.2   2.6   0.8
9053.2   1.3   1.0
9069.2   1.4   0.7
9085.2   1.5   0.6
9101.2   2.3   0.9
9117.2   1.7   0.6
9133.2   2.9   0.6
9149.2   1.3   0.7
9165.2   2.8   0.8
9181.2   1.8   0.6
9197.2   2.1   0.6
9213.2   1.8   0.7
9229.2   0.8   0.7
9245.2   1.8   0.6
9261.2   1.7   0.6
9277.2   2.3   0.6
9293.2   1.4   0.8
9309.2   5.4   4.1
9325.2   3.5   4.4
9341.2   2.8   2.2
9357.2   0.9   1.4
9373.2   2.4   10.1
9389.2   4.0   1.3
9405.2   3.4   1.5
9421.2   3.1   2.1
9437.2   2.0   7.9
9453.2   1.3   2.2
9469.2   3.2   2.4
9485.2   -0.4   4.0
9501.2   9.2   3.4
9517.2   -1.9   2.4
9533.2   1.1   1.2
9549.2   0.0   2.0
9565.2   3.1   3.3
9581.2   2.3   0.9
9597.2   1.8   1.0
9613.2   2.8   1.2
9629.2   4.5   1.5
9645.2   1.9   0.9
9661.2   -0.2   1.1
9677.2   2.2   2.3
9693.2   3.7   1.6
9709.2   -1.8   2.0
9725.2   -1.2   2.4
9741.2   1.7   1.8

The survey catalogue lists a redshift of 1.15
